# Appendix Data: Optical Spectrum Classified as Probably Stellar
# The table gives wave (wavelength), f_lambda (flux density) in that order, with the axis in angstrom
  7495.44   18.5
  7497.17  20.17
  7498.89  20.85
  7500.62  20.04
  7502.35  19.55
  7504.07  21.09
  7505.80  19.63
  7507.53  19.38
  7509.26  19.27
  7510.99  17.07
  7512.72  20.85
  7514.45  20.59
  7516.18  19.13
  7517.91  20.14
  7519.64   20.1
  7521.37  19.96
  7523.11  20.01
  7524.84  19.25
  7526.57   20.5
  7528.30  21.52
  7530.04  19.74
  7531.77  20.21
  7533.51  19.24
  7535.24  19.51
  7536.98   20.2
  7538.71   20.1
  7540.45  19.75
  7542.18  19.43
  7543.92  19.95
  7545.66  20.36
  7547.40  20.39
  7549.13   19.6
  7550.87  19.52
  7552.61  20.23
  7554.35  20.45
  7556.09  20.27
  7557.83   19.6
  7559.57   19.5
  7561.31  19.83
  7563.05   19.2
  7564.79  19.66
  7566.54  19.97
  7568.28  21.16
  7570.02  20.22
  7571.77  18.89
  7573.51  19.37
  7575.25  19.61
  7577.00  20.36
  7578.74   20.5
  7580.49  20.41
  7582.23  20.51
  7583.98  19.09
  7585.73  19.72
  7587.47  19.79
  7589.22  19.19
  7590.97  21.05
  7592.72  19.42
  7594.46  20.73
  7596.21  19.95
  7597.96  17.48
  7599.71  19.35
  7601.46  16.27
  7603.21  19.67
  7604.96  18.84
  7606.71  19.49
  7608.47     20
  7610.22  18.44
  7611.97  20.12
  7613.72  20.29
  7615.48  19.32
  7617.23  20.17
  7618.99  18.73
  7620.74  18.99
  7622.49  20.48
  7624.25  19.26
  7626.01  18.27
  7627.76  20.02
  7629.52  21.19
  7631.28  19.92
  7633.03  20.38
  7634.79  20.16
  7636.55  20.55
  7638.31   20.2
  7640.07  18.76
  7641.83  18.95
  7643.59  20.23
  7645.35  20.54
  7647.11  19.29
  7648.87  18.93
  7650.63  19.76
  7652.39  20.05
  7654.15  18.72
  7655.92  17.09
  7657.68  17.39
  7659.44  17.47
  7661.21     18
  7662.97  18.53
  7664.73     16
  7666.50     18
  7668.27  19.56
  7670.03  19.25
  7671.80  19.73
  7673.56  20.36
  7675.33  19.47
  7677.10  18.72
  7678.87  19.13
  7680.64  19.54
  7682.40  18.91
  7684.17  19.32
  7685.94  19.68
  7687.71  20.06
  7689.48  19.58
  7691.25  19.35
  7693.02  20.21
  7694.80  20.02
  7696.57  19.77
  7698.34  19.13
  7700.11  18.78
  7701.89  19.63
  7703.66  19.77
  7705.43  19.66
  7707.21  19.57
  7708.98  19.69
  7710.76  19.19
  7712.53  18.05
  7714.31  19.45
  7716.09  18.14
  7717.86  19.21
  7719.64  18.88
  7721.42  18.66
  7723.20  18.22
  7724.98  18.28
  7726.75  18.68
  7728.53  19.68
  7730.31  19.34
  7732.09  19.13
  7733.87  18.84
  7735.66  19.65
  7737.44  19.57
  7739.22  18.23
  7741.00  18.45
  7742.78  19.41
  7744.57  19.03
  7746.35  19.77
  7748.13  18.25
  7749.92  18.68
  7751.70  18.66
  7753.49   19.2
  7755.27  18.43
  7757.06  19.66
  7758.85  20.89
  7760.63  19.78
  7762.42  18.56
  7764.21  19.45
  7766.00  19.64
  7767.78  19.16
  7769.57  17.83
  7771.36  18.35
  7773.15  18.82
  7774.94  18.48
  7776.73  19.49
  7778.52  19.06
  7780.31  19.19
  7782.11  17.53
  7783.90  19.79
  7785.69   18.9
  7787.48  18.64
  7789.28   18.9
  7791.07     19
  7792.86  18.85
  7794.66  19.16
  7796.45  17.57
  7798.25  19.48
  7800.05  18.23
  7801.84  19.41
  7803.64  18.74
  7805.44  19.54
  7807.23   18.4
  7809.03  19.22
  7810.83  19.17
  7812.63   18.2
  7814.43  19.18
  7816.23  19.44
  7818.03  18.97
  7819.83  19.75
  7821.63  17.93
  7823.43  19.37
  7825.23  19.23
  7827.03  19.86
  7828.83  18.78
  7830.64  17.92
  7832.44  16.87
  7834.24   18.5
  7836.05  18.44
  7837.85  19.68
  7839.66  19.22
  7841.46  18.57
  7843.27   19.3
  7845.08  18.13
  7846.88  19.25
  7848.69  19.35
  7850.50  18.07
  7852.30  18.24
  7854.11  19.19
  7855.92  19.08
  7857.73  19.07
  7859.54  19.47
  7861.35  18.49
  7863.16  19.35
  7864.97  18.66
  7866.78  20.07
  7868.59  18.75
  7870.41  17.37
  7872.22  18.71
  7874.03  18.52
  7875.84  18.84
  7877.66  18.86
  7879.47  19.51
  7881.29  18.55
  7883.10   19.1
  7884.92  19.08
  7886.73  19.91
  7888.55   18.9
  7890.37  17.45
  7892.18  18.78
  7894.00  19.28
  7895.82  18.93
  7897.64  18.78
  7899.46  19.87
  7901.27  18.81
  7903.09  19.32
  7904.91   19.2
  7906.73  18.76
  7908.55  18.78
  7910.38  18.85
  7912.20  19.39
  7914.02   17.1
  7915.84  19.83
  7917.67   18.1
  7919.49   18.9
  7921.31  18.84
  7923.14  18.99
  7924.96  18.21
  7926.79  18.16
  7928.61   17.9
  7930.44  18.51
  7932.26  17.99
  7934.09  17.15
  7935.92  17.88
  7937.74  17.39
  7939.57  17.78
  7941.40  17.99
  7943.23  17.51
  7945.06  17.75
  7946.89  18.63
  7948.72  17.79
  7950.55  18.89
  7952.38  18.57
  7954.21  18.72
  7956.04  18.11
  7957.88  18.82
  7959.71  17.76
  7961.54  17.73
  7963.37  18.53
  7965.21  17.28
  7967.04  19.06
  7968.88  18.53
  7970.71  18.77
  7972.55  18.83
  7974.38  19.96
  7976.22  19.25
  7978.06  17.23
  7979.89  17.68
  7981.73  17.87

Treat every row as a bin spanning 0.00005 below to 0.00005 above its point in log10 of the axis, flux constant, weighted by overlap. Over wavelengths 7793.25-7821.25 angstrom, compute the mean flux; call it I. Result 18.9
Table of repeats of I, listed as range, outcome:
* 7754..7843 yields 18.9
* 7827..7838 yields 18.4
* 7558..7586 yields 19.9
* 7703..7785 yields 19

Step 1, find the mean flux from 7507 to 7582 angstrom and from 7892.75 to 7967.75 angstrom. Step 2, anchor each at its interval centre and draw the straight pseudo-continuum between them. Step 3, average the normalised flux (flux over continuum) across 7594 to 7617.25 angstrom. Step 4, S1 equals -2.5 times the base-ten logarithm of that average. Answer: 0.024 mag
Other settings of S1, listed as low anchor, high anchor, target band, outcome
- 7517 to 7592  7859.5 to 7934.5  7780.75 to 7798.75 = 0.02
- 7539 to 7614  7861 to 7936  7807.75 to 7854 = 0.01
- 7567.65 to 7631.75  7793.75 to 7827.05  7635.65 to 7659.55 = 0.02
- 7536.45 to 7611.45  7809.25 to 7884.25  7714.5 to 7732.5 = 0.02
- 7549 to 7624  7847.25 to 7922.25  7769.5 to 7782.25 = 0.03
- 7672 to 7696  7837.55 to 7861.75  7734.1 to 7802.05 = 0.02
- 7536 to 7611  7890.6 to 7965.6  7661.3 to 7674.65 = 0.04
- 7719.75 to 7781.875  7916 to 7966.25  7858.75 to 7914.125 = -0.03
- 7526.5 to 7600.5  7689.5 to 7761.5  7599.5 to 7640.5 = 0.01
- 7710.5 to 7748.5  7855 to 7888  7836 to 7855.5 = 0.00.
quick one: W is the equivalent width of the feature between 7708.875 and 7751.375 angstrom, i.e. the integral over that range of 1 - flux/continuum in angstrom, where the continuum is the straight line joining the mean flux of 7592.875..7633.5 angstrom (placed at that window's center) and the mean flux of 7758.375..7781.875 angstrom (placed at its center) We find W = 0.5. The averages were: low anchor 19.4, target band 18.9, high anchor 19.1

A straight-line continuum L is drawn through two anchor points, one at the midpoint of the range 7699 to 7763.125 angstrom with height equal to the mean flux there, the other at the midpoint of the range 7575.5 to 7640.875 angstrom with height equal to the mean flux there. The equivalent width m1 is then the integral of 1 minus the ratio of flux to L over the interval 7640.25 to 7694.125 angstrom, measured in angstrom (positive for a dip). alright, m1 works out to 0.9 angstrom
